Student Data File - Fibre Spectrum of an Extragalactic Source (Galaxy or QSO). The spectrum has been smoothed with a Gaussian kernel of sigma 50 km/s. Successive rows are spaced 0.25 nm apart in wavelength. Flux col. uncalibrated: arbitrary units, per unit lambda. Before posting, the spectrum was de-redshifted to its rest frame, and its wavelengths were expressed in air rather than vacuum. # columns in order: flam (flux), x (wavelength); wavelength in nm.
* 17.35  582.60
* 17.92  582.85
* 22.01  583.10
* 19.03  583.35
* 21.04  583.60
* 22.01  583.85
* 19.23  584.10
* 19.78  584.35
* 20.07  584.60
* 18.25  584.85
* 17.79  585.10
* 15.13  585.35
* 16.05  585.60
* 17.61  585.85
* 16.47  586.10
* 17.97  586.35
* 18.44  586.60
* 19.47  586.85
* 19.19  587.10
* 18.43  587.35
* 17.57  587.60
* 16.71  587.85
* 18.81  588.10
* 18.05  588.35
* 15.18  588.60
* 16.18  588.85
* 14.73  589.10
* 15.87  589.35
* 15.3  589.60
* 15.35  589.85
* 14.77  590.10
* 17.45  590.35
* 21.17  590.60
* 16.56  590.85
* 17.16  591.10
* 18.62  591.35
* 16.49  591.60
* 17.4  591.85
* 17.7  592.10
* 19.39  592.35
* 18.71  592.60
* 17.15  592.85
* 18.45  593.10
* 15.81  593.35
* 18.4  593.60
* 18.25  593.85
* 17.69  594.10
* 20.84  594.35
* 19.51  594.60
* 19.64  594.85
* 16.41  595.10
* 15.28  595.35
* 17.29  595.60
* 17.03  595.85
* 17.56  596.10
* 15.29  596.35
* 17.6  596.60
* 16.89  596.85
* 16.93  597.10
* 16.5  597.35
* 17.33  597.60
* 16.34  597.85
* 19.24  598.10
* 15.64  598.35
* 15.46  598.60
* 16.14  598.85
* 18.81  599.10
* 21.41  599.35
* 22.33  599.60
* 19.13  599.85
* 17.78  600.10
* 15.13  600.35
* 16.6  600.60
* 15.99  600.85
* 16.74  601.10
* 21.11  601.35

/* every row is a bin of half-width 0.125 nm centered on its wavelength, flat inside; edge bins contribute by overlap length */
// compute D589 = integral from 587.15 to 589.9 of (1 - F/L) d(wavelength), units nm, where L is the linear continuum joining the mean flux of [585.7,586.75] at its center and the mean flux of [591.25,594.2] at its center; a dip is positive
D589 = 0.16 nm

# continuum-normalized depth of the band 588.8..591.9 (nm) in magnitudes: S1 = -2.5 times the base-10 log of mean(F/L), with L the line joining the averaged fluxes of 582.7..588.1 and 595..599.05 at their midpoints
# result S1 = 0.07 mag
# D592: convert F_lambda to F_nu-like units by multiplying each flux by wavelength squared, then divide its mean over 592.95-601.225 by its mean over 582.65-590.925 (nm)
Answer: 1.02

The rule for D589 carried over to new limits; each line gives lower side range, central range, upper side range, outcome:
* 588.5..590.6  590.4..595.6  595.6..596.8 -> -0.49 nm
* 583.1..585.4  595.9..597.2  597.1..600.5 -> 0.08 nm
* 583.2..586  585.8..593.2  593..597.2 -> 0.32 nm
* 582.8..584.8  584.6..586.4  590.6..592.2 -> 0.22 nm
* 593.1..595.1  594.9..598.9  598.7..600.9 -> 0.34 nm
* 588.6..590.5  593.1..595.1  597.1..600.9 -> -0.22 nm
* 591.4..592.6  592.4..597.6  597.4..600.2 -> 0.12 nm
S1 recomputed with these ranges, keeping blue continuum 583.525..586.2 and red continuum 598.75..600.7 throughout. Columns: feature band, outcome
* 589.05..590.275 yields 0.20 mag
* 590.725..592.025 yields 0.07 mag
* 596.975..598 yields 0.10 mag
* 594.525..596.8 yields 0.08 mag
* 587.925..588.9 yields 0.08 mag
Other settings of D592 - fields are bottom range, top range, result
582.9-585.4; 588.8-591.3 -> 0.86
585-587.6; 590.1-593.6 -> 1.03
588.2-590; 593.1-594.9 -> 1.19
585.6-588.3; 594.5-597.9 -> 0.98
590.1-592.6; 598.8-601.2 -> 1.04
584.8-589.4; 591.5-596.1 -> 1.06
